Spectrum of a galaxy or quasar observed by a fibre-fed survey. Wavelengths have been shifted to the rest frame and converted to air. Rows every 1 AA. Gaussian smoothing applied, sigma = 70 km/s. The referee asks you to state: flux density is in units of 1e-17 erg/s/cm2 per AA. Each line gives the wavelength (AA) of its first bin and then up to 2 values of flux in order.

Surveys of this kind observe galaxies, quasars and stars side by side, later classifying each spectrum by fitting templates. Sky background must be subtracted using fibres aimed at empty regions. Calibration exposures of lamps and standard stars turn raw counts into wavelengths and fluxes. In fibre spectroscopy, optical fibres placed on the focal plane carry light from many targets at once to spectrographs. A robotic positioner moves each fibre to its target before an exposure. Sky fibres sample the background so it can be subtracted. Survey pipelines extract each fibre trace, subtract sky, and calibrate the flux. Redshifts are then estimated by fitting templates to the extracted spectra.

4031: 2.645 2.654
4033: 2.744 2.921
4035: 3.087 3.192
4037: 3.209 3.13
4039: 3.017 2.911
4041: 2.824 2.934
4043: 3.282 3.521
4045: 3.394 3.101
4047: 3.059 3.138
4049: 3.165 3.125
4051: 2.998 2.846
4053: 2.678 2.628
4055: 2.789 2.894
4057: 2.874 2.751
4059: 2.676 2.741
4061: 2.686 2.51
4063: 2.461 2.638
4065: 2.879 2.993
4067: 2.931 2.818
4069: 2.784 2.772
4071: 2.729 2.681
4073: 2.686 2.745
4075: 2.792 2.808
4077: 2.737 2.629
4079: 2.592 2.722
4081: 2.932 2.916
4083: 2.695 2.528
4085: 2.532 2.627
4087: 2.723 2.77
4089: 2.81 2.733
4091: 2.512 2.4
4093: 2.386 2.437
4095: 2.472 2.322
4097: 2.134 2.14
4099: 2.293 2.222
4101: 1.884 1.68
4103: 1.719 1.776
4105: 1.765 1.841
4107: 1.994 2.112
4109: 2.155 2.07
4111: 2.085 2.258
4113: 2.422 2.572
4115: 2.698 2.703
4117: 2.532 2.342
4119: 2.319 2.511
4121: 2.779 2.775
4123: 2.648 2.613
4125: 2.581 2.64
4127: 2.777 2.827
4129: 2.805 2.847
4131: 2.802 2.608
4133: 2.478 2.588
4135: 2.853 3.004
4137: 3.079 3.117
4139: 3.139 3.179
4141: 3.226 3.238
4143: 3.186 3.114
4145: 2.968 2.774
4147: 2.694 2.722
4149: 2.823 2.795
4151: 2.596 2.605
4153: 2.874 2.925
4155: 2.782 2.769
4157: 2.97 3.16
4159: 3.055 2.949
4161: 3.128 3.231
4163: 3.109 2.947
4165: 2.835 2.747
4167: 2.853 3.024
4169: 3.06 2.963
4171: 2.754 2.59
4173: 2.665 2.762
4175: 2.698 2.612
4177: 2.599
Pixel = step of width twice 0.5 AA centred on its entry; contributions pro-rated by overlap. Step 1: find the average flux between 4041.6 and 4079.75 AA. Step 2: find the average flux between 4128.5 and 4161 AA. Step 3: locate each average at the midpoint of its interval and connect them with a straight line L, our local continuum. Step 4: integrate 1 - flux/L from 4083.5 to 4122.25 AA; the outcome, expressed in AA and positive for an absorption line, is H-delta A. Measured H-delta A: 7.4 AA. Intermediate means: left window 2.85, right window 2.9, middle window 2.33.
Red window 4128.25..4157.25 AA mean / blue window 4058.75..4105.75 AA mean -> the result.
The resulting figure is 1.1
